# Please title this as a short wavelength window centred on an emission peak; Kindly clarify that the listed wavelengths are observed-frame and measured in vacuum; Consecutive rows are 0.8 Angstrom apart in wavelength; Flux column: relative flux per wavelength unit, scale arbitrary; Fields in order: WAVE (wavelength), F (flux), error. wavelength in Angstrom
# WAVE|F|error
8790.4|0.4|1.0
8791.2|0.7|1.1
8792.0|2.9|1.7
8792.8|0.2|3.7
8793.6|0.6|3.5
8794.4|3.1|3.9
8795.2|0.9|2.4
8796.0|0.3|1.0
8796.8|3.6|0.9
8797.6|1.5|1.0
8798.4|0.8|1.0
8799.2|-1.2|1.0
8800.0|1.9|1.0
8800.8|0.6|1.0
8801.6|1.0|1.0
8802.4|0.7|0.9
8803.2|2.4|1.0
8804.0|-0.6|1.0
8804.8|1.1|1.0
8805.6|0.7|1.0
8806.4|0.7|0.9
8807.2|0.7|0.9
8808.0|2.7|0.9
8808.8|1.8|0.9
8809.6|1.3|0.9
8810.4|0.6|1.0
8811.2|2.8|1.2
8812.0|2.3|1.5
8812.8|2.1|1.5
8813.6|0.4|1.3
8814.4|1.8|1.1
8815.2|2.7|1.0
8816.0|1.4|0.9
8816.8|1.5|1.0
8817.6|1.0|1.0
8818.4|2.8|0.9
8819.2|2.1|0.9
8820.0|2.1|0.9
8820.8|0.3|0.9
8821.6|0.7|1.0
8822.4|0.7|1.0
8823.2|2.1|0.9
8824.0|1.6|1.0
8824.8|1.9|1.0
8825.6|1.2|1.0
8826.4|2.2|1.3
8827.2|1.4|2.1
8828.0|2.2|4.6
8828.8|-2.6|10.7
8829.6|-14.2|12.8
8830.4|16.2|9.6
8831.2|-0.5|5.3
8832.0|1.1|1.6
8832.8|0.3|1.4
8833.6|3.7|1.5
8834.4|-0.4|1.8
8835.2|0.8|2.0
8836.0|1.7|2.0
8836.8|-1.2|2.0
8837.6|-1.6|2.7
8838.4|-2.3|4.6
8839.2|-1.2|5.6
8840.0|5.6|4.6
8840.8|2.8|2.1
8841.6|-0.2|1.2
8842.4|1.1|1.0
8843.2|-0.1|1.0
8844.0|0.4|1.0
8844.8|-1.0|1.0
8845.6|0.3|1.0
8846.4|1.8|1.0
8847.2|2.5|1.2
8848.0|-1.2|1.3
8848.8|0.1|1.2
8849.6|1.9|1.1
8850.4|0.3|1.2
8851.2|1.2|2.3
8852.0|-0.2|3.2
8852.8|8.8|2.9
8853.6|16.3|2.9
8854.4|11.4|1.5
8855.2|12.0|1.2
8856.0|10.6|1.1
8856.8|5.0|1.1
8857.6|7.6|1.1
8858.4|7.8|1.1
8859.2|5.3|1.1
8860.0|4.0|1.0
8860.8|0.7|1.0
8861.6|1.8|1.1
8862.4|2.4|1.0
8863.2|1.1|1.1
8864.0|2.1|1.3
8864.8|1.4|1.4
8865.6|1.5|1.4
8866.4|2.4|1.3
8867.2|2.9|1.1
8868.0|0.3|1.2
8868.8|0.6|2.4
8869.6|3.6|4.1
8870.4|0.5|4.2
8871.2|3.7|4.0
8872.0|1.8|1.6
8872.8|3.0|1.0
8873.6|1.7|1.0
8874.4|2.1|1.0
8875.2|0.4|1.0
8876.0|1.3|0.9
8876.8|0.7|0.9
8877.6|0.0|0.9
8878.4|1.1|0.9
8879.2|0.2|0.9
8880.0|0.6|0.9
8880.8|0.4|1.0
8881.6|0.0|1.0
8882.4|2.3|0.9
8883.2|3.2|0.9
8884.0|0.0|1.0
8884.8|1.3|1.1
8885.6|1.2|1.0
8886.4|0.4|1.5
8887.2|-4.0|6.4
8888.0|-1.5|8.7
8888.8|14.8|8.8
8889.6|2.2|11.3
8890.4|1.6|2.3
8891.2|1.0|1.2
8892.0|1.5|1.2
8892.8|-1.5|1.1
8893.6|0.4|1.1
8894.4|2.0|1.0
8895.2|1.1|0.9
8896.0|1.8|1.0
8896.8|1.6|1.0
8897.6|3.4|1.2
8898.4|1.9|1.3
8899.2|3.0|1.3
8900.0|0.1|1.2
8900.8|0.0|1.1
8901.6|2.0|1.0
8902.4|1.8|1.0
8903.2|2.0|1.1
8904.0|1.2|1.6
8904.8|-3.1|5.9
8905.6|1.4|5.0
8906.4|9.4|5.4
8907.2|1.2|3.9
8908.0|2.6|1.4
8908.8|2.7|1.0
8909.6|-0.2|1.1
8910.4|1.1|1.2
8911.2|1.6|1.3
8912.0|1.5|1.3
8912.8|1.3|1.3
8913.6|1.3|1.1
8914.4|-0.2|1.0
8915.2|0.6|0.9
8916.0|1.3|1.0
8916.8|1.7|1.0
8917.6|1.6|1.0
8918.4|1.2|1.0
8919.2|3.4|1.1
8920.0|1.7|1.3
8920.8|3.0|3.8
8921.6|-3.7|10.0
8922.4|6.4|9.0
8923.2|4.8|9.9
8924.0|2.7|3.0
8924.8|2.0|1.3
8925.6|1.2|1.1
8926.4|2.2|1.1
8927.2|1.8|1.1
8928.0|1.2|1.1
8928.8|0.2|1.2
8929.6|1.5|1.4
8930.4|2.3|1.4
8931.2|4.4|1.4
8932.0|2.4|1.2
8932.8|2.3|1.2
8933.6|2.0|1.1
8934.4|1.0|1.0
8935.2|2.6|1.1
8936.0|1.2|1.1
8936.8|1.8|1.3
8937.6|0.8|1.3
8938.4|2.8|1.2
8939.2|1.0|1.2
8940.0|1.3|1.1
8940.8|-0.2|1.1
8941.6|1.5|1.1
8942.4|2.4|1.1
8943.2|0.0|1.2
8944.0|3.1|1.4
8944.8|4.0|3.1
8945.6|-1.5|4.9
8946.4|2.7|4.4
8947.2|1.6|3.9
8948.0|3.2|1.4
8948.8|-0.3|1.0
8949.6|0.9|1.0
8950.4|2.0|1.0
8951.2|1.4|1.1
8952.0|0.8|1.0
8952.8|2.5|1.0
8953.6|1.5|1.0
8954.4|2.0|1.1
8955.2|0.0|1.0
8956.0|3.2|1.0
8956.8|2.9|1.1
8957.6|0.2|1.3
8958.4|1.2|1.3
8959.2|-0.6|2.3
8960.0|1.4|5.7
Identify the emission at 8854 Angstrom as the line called Hbeta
